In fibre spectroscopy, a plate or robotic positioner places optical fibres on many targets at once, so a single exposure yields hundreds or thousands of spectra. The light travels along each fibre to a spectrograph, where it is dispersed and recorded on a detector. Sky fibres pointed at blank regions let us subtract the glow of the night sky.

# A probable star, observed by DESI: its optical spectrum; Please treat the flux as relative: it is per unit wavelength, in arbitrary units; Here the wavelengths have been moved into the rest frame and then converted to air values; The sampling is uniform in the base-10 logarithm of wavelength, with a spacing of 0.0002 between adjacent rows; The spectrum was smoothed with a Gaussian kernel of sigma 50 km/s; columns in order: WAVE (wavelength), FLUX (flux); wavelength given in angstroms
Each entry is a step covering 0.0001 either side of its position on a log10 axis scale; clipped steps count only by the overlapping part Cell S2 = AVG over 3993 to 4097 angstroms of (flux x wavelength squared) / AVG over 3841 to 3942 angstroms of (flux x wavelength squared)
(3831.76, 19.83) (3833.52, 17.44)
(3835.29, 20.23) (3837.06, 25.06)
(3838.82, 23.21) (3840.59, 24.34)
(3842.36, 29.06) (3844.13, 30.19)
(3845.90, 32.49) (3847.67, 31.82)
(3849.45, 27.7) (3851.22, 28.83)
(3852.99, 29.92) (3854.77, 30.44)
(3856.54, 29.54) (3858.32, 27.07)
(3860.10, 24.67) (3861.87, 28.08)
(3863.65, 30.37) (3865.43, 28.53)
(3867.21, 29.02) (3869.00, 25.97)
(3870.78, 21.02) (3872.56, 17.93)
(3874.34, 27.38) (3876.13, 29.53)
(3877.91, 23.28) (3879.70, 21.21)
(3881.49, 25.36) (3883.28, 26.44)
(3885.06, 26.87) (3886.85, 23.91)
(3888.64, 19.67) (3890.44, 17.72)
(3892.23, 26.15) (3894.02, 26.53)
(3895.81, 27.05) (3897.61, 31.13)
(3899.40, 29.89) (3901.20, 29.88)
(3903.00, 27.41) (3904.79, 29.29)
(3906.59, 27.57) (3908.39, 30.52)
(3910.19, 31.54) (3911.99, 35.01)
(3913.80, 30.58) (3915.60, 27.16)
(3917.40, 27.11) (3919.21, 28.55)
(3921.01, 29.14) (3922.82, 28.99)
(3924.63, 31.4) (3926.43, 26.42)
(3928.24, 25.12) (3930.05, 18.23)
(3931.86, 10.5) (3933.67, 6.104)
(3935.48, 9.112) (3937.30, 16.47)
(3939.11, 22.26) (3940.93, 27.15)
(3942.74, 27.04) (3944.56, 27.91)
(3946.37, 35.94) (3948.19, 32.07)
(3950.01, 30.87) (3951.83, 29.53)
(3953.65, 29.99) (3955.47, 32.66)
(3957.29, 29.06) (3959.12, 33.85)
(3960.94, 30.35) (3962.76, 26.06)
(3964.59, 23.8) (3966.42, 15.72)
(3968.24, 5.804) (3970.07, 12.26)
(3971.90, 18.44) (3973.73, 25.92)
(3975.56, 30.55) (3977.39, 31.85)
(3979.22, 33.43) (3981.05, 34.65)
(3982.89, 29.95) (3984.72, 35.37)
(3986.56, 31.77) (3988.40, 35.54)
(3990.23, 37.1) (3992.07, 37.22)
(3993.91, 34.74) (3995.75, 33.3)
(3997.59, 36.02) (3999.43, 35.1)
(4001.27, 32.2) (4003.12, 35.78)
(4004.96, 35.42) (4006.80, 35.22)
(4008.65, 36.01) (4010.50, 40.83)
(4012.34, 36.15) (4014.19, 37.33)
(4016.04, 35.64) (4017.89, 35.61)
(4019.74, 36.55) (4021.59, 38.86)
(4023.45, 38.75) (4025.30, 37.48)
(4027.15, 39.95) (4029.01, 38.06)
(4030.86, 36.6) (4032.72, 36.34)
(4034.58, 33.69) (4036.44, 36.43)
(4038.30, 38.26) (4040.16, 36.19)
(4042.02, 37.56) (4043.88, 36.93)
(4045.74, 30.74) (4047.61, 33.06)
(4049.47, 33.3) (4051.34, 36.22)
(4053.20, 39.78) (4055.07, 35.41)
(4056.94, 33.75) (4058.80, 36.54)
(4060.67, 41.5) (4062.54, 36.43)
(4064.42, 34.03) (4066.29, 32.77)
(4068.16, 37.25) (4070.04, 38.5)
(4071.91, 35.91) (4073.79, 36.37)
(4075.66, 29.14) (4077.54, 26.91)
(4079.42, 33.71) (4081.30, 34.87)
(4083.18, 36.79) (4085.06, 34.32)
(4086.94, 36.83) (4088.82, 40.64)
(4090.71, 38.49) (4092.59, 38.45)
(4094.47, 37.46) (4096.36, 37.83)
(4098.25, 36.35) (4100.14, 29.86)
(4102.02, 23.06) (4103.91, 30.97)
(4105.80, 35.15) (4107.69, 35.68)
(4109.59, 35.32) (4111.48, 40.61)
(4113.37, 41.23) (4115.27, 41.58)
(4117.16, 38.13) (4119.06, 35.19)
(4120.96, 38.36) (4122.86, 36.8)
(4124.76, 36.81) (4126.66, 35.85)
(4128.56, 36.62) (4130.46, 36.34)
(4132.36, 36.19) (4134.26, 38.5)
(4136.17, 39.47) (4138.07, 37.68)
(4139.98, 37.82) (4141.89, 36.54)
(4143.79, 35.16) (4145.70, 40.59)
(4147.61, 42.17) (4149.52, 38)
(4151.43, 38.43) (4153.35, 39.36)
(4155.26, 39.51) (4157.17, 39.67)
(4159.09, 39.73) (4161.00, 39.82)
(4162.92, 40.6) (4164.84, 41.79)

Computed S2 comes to 1.50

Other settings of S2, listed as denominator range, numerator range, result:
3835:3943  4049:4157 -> 1.57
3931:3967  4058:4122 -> 1.54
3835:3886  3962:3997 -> 1.12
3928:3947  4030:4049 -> 1.85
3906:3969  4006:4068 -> 1.49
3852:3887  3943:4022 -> 1.26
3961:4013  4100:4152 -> 1.29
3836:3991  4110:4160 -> 1.60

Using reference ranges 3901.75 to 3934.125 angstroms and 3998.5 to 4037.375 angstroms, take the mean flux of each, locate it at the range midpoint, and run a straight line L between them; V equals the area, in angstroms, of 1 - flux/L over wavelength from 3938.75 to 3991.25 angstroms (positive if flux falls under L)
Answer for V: 4.94 angstroms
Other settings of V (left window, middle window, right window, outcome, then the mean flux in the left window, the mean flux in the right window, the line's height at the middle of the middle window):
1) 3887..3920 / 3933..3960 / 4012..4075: 3.9 angstroms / 27.8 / 36.4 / 30.5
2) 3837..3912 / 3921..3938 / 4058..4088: 5.5 angstroms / 27.1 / 35.1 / 29.3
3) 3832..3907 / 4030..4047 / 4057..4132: -1.2 angstroms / 26.3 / 35.8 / 33.5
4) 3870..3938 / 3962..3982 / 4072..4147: 3.6 angstroms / 25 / 36.1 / 28.6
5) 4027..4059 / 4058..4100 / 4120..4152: 0.9 angstroms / 35.9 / 37.7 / 36.6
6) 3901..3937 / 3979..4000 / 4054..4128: -3.5 angstroms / 25.2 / 35.8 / 29.6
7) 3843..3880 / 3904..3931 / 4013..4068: 1.6 angstroms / 27.5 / 36.3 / 30.3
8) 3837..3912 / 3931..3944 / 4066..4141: 5.4 angstroms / 27.1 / 36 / 29.6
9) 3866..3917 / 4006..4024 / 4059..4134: -2.7 angstroms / 26.6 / 35.9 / 32.2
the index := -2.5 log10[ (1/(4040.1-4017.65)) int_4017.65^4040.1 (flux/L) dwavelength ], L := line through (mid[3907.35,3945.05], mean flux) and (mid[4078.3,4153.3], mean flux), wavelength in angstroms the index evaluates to -0.19 mag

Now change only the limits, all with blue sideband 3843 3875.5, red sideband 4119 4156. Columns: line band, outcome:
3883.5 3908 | 0.105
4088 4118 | 0.009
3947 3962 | 0.006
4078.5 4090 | -0.010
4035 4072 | -0.037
